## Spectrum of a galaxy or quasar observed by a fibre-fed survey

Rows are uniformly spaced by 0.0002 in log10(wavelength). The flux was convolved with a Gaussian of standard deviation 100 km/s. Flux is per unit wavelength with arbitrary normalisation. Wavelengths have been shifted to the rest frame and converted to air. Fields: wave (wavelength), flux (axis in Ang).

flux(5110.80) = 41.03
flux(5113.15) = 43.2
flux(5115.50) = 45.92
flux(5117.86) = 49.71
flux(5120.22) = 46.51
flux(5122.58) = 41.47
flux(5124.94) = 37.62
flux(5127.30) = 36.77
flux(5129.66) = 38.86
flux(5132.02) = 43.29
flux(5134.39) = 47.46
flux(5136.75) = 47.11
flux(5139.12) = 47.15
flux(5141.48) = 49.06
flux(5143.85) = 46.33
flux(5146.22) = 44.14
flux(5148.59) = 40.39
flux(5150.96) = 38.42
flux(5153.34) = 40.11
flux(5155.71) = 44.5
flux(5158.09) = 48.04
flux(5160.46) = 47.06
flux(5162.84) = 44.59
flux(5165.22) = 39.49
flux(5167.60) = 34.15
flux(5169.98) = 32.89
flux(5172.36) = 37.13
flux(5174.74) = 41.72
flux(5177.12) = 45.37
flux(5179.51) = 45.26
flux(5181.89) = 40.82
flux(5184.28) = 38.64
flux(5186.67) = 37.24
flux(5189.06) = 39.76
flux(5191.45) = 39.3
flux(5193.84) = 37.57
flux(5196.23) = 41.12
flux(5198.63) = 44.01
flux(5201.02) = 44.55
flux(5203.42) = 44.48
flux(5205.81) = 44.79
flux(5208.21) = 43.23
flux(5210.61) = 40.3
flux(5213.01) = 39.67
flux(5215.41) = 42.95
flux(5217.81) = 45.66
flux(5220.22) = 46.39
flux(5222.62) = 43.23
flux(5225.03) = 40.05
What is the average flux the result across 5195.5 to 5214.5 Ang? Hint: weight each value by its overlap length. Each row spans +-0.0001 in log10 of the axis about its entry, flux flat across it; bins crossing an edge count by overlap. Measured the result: 42.8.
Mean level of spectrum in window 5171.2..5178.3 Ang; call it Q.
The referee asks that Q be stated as 41.5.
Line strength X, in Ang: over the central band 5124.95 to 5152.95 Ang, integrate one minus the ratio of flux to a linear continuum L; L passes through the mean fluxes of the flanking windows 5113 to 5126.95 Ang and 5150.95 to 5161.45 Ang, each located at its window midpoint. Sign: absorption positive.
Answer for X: 0.5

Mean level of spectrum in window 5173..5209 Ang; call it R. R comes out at 41.8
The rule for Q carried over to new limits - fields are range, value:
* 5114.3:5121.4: 47.4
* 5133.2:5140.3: 47.2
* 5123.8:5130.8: 37.8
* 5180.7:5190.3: 39.1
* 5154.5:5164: 46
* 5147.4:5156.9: 40.8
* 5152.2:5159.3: 44.3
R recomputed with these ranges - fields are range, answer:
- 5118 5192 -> 42.1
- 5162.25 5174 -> 37.5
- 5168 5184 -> 40.1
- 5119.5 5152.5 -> 43.1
